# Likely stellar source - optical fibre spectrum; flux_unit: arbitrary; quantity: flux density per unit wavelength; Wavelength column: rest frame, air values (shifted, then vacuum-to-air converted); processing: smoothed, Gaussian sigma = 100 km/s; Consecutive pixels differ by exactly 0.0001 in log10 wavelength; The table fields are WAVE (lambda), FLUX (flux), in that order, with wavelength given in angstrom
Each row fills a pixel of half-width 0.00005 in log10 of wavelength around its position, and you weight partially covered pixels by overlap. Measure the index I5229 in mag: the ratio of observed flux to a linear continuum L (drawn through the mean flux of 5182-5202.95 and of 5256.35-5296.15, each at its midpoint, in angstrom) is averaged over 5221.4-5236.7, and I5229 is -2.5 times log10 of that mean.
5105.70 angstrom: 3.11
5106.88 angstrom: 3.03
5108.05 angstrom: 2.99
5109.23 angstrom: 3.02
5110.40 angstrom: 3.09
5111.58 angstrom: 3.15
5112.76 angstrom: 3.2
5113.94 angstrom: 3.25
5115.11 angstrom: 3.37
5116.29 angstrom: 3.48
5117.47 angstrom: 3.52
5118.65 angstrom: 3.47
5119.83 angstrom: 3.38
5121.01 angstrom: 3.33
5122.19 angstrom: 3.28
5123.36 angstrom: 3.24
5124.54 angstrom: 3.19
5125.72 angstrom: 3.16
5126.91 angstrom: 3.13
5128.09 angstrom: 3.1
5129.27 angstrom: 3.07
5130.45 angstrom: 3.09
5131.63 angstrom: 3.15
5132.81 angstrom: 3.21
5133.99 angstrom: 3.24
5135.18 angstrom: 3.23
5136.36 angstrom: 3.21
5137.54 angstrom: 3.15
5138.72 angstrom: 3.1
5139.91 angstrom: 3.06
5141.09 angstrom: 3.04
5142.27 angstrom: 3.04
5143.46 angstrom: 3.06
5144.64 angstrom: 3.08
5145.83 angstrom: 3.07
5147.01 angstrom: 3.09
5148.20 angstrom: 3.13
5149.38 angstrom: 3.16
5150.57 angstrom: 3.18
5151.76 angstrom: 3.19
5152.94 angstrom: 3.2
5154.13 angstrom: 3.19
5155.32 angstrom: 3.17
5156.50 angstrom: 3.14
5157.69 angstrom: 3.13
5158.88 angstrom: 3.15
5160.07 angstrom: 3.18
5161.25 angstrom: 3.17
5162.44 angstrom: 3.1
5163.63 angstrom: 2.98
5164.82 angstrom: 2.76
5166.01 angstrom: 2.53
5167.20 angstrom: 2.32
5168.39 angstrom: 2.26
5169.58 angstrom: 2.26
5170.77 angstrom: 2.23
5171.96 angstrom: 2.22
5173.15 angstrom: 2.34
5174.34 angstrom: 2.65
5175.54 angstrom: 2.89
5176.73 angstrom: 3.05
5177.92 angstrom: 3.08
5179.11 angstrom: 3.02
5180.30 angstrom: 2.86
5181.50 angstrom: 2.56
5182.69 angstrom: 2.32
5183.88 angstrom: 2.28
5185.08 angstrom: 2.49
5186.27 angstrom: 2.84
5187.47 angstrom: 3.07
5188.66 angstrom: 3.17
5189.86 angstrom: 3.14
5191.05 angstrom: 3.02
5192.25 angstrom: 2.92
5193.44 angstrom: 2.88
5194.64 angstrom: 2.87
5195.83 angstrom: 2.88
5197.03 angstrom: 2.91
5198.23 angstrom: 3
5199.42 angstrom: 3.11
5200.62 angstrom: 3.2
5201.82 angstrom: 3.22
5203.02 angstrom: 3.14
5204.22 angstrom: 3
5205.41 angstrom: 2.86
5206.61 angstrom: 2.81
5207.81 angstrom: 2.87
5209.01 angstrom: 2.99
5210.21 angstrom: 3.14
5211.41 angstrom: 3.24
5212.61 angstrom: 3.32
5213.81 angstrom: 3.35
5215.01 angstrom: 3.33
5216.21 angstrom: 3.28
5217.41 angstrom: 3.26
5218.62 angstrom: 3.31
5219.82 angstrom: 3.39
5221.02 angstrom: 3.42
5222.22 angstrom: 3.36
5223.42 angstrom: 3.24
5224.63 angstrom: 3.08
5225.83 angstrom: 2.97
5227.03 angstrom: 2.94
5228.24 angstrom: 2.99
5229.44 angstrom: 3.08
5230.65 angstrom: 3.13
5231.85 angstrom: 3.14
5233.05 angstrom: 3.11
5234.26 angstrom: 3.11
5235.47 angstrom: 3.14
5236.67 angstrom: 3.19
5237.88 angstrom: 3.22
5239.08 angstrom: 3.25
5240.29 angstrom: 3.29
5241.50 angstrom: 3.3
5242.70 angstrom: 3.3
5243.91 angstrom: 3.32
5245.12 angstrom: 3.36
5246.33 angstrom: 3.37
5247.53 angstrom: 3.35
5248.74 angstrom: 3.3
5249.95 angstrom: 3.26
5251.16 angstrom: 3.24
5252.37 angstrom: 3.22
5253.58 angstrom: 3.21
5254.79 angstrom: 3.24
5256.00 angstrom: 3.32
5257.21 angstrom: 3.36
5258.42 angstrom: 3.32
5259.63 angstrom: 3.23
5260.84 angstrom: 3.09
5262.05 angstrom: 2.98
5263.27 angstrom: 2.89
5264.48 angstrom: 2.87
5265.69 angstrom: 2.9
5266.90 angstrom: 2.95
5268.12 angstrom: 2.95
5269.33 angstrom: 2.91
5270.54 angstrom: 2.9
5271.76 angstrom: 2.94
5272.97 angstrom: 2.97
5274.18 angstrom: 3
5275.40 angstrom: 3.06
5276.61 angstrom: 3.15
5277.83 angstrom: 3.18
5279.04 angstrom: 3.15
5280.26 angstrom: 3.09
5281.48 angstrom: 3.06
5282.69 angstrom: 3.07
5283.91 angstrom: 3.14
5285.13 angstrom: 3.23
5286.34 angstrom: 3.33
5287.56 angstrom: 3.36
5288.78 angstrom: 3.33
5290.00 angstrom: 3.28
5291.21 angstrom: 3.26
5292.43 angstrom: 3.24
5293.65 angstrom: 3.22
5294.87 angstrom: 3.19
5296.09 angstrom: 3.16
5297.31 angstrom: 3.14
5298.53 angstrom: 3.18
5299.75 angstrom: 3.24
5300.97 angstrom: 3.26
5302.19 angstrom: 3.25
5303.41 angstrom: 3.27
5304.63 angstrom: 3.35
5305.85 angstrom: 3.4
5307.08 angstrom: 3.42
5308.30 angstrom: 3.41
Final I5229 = -0.04 mag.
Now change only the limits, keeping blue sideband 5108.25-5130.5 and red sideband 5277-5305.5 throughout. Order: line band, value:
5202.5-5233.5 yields 0.027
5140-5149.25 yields 0.053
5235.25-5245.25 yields -0.014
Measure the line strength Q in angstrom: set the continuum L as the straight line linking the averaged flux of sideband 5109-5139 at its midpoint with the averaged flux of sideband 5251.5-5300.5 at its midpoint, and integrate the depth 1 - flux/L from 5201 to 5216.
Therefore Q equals 0.30 angstrom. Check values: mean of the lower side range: 3.23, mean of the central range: 3.11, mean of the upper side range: 3.13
